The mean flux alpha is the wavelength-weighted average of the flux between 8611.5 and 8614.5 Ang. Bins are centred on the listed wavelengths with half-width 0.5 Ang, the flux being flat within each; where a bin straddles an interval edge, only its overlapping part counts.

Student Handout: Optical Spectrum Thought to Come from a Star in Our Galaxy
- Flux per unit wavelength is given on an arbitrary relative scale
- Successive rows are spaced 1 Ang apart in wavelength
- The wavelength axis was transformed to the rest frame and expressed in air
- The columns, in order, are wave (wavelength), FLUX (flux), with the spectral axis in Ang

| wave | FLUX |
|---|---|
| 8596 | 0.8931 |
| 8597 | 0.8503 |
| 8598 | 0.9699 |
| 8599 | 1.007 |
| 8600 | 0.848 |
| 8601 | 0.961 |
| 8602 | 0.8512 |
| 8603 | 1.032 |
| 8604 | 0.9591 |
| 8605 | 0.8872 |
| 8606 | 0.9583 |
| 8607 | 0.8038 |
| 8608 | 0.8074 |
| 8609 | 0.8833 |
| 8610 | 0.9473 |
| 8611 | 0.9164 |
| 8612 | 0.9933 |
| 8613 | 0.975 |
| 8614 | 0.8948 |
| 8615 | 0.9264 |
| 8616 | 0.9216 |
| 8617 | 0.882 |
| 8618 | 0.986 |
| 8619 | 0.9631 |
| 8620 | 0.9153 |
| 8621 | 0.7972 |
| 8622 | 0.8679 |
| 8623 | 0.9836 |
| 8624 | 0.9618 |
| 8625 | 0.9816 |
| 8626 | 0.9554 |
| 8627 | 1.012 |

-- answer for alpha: 0.954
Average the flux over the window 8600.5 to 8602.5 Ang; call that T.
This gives 0.906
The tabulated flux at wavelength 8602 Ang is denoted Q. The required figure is 0.8512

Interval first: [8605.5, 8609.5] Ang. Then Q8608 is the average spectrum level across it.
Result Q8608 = 0.863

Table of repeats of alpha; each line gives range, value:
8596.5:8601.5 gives 0.927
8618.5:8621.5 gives 0.892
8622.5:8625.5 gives 0.976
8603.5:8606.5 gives 0.935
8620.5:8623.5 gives 0.883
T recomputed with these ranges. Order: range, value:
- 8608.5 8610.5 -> 0.915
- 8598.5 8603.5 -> 0.94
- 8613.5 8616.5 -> 0.914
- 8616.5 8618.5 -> 0.934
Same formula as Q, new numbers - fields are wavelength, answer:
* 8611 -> 0.9164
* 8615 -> 0.9264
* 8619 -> 0.9631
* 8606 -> 0.9583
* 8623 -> 0.9836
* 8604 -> 0.9591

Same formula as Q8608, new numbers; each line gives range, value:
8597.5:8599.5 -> 0.988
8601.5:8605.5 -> 0.932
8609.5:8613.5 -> 0.958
